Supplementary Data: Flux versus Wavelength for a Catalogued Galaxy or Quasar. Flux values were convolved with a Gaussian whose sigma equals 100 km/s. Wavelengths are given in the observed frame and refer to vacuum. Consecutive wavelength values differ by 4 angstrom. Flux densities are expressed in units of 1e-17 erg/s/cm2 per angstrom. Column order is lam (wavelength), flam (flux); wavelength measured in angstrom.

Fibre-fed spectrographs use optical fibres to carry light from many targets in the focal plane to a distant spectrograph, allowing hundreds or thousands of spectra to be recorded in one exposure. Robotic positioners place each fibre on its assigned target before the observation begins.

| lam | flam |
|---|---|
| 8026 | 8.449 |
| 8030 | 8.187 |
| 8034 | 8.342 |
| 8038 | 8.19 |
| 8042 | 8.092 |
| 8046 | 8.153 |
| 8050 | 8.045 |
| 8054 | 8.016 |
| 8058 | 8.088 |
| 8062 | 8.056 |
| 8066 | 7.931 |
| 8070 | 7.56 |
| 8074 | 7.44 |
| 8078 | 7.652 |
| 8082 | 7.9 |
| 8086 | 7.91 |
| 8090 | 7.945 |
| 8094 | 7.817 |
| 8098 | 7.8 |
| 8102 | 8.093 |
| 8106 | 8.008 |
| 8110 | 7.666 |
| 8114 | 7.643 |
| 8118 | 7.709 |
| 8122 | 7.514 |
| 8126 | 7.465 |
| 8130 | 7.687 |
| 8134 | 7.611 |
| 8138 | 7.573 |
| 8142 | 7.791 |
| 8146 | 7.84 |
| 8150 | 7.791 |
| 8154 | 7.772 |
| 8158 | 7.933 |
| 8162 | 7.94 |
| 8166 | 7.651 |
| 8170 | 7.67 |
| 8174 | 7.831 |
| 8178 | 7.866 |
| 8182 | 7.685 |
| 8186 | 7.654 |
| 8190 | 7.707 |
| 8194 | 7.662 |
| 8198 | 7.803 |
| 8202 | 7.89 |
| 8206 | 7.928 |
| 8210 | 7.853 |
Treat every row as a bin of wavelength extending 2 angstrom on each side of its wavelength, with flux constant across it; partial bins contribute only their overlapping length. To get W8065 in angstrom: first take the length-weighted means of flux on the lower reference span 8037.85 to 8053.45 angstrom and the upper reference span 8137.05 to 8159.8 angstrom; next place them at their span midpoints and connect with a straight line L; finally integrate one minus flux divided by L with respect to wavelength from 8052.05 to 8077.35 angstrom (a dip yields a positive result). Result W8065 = 0.7 angstrom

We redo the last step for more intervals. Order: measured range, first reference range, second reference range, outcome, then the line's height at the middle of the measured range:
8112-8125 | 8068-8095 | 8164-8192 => 0.21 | 7.74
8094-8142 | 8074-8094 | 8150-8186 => 0.52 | 7.8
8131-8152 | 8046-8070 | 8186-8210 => 0.41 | 7.87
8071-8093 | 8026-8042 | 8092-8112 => 0.61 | 7.99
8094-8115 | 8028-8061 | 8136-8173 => 0.24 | 7.94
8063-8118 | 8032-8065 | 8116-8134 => 0.21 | 7.83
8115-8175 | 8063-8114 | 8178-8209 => 0.56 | 7.79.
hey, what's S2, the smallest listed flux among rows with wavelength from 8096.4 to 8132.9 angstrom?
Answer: 7.465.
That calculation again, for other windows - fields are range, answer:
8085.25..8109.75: 7.8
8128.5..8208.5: 7.573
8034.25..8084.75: 7.44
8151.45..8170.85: 7.651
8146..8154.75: 7.772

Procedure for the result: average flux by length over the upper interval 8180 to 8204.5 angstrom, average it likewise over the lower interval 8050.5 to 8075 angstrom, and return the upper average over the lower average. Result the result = 0.98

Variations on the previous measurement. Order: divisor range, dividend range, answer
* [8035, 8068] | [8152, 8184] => 0.96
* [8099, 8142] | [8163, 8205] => 1.01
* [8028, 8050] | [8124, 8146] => 0.93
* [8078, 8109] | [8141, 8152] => 0.99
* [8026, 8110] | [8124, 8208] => 0.97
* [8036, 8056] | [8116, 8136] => 0.94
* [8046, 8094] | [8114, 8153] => 0.97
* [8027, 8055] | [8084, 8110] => 0.97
